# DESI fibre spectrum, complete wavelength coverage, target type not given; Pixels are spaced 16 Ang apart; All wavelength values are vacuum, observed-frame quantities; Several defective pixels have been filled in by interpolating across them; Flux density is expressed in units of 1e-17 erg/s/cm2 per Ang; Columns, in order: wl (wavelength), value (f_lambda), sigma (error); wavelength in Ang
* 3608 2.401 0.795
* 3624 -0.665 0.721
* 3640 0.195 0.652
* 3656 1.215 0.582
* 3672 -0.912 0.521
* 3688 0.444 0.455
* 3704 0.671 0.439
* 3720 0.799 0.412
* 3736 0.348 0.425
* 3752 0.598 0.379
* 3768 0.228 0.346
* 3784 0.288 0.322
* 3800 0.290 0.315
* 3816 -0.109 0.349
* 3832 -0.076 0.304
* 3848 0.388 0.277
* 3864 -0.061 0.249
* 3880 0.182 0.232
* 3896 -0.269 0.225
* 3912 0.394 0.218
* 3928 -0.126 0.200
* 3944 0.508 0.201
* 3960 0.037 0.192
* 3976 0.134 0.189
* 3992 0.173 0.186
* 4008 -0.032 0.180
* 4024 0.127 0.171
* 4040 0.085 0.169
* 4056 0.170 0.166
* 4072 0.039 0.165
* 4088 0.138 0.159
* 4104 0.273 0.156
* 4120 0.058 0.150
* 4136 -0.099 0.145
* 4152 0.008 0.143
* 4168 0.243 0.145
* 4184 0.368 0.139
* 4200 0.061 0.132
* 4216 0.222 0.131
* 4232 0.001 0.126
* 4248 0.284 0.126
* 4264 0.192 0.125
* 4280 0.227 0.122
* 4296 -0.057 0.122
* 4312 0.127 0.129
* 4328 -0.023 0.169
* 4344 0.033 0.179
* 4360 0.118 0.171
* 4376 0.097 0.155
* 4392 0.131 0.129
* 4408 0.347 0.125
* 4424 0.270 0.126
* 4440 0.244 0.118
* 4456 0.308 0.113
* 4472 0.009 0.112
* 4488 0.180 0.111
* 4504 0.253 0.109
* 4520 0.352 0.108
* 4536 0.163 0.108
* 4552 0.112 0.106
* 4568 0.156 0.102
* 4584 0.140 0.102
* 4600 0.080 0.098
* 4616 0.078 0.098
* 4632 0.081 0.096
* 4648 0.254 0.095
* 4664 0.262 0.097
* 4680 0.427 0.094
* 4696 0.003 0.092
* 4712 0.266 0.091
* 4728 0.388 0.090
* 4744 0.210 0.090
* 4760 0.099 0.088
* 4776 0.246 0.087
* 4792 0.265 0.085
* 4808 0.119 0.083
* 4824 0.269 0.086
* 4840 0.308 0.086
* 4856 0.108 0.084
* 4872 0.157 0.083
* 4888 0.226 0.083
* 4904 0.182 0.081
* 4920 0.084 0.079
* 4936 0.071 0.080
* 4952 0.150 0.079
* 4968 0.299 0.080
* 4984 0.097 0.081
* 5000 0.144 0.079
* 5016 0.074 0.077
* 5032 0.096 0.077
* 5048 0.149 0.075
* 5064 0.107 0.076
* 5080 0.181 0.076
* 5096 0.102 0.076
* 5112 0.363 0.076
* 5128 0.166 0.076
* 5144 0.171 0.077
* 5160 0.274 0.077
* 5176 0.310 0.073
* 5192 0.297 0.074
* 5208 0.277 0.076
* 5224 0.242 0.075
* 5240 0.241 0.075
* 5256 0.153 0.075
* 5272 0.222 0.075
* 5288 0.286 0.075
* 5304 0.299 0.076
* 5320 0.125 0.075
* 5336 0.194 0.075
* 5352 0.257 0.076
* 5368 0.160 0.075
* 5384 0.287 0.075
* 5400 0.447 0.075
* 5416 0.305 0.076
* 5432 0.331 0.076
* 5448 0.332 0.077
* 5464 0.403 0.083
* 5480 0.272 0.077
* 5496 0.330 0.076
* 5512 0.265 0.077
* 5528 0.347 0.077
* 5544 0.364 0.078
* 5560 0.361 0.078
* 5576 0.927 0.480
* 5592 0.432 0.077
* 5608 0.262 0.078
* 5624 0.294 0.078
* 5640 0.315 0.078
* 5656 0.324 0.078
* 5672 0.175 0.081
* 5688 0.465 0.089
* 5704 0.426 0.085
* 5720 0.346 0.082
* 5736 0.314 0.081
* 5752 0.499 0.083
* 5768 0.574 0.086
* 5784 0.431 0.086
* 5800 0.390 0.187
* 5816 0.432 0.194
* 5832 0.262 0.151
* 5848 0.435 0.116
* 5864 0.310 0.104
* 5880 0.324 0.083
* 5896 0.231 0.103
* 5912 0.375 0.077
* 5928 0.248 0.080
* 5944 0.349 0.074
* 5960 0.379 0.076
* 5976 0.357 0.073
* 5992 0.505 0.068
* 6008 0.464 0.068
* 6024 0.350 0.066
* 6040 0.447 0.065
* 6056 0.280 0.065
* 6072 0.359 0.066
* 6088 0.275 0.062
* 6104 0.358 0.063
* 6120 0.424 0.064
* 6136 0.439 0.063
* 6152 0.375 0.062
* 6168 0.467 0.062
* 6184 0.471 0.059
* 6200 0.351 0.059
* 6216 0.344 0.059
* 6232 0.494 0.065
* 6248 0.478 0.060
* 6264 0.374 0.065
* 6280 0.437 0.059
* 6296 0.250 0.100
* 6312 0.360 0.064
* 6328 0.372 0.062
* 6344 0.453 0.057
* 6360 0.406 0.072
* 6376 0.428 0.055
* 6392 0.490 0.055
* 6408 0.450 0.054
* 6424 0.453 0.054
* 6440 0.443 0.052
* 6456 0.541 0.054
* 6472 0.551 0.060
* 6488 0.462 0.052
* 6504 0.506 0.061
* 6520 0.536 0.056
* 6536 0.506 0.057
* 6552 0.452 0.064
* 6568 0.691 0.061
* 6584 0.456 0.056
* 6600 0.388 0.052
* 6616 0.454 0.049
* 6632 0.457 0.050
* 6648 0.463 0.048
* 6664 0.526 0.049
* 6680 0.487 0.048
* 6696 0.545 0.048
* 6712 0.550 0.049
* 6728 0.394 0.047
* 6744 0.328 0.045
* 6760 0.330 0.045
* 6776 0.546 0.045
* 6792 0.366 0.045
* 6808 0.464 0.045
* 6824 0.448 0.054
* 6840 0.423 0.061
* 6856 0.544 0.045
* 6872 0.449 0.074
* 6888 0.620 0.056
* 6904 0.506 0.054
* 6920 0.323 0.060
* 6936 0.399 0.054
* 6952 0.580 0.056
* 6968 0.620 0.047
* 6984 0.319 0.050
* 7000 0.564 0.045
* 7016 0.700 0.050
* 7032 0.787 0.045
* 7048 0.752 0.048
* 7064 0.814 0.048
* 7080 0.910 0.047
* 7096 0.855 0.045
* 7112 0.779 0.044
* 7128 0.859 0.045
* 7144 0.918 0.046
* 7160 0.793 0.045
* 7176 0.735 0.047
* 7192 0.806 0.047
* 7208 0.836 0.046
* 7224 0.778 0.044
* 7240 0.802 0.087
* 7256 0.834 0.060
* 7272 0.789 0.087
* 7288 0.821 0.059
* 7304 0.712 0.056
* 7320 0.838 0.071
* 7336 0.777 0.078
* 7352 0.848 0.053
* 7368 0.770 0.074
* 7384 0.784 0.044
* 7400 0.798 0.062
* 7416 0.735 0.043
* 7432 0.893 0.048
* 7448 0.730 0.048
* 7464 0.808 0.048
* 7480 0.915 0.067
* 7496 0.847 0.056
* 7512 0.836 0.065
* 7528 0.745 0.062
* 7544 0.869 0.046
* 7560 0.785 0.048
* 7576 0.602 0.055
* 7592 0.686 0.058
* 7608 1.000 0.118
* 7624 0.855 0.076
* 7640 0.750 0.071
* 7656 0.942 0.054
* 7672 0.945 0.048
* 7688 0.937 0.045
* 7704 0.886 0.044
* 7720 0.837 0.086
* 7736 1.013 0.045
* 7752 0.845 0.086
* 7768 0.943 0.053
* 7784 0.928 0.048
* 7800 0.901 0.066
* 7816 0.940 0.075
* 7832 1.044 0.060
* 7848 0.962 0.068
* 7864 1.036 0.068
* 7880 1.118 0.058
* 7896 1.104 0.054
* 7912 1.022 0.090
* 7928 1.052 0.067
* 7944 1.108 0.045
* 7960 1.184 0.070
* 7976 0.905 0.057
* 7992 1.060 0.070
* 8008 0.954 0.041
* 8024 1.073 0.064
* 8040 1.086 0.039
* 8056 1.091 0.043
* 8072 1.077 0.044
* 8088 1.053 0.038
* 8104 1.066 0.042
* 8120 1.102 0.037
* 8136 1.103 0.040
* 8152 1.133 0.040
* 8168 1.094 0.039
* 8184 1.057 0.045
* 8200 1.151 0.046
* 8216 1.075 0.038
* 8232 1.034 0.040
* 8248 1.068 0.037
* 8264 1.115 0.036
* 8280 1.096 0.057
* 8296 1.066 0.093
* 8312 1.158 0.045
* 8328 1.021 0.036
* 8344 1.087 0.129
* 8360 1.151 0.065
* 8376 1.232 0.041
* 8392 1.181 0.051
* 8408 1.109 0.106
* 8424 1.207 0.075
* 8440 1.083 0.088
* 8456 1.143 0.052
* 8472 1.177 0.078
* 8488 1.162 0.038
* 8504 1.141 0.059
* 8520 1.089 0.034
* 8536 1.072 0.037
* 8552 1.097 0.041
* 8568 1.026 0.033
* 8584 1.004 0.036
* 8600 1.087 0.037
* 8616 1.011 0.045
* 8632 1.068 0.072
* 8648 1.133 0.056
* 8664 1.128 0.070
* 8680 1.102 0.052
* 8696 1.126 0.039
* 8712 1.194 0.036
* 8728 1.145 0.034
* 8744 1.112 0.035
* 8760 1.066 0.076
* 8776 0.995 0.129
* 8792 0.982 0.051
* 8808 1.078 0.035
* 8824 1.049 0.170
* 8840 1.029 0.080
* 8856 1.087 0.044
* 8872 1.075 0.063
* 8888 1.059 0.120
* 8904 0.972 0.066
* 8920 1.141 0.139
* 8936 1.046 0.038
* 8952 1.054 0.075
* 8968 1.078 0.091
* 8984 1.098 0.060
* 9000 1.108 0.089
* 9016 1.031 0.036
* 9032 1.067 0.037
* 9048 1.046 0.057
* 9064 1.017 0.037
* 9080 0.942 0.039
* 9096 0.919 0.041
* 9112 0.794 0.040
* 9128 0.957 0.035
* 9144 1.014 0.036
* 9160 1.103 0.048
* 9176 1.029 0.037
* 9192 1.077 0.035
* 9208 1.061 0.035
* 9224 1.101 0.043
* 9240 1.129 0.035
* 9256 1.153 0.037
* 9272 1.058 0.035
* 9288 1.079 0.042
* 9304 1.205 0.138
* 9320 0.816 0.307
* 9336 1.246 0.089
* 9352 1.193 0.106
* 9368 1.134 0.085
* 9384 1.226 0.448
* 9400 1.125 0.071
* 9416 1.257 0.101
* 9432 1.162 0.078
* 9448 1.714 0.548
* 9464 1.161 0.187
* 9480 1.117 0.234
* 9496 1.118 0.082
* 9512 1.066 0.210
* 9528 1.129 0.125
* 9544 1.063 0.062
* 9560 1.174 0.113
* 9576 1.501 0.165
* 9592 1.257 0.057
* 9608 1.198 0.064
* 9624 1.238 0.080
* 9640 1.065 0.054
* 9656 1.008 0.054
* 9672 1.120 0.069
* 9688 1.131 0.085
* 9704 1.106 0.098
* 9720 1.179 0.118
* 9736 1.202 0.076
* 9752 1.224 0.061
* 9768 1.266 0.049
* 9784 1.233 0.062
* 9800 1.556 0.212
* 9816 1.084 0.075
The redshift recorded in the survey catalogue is 0.76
